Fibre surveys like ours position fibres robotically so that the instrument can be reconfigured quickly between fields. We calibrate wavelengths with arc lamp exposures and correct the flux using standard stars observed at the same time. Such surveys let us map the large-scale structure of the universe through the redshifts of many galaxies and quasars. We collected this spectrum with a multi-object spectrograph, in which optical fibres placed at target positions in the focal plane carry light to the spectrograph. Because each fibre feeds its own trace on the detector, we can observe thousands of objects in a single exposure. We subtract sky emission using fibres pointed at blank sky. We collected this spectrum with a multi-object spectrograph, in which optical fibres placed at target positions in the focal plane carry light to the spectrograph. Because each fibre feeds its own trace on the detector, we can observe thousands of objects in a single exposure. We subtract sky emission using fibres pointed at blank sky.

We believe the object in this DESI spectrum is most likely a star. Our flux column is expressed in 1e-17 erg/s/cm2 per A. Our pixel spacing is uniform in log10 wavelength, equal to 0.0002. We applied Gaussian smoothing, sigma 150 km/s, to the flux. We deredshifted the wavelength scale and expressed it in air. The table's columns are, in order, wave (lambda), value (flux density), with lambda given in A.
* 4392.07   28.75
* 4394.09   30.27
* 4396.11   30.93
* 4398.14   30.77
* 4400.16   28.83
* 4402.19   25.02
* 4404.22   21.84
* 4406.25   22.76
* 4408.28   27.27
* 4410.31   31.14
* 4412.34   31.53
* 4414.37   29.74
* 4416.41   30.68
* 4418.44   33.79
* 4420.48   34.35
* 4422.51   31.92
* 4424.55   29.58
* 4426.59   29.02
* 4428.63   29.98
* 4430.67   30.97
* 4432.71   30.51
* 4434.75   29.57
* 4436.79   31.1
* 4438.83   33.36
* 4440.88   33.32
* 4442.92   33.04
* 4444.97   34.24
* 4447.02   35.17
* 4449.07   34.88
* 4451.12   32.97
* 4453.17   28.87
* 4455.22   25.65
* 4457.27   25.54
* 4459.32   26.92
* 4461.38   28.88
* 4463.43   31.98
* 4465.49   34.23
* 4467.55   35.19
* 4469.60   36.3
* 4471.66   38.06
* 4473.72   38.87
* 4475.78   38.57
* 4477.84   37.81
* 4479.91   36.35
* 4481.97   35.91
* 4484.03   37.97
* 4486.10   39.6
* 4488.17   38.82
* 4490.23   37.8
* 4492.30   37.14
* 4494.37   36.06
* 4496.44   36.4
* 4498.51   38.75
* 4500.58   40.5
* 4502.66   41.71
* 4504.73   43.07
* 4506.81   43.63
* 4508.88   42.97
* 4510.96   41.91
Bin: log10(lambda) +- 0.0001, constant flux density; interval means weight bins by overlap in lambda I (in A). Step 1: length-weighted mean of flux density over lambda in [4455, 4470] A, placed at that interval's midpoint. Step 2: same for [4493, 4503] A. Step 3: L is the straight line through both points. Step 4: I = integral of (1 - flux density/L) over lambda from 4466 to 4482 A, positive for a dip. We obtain -1.9 A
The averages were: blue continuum 30.6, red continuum 38.4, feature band 37.1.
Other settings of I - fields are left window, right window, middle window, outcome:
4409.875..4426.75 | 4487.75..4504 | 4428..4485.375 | 3.0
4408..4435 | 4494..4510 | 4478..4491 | 0.2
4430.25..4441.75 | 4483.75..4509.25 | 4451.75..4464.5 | 2.3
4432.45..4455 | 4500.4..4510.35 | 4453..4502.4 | 3.5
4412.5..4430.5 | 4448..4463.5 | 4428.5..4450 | -1.6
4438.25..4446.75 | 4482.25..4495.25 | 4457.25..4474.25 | 1.2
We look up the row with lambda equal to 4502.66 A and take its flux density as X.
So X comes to 41.71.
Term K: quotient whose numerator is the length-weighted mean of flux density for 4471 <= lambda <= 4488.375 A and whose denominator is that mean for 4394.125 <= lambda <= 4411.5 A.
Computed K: 1.38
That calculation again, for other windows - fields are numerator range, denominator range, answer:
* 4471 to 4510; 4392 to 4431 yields 1.32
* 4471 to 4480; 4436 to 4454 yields 1.15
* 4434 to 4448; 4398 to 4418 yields 1.17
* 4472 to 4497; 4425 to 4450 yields 1.18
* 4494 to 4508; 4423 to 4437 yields 1.34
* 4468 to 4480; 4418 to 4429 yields 1.20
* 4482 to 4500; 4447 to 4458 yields 1.25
